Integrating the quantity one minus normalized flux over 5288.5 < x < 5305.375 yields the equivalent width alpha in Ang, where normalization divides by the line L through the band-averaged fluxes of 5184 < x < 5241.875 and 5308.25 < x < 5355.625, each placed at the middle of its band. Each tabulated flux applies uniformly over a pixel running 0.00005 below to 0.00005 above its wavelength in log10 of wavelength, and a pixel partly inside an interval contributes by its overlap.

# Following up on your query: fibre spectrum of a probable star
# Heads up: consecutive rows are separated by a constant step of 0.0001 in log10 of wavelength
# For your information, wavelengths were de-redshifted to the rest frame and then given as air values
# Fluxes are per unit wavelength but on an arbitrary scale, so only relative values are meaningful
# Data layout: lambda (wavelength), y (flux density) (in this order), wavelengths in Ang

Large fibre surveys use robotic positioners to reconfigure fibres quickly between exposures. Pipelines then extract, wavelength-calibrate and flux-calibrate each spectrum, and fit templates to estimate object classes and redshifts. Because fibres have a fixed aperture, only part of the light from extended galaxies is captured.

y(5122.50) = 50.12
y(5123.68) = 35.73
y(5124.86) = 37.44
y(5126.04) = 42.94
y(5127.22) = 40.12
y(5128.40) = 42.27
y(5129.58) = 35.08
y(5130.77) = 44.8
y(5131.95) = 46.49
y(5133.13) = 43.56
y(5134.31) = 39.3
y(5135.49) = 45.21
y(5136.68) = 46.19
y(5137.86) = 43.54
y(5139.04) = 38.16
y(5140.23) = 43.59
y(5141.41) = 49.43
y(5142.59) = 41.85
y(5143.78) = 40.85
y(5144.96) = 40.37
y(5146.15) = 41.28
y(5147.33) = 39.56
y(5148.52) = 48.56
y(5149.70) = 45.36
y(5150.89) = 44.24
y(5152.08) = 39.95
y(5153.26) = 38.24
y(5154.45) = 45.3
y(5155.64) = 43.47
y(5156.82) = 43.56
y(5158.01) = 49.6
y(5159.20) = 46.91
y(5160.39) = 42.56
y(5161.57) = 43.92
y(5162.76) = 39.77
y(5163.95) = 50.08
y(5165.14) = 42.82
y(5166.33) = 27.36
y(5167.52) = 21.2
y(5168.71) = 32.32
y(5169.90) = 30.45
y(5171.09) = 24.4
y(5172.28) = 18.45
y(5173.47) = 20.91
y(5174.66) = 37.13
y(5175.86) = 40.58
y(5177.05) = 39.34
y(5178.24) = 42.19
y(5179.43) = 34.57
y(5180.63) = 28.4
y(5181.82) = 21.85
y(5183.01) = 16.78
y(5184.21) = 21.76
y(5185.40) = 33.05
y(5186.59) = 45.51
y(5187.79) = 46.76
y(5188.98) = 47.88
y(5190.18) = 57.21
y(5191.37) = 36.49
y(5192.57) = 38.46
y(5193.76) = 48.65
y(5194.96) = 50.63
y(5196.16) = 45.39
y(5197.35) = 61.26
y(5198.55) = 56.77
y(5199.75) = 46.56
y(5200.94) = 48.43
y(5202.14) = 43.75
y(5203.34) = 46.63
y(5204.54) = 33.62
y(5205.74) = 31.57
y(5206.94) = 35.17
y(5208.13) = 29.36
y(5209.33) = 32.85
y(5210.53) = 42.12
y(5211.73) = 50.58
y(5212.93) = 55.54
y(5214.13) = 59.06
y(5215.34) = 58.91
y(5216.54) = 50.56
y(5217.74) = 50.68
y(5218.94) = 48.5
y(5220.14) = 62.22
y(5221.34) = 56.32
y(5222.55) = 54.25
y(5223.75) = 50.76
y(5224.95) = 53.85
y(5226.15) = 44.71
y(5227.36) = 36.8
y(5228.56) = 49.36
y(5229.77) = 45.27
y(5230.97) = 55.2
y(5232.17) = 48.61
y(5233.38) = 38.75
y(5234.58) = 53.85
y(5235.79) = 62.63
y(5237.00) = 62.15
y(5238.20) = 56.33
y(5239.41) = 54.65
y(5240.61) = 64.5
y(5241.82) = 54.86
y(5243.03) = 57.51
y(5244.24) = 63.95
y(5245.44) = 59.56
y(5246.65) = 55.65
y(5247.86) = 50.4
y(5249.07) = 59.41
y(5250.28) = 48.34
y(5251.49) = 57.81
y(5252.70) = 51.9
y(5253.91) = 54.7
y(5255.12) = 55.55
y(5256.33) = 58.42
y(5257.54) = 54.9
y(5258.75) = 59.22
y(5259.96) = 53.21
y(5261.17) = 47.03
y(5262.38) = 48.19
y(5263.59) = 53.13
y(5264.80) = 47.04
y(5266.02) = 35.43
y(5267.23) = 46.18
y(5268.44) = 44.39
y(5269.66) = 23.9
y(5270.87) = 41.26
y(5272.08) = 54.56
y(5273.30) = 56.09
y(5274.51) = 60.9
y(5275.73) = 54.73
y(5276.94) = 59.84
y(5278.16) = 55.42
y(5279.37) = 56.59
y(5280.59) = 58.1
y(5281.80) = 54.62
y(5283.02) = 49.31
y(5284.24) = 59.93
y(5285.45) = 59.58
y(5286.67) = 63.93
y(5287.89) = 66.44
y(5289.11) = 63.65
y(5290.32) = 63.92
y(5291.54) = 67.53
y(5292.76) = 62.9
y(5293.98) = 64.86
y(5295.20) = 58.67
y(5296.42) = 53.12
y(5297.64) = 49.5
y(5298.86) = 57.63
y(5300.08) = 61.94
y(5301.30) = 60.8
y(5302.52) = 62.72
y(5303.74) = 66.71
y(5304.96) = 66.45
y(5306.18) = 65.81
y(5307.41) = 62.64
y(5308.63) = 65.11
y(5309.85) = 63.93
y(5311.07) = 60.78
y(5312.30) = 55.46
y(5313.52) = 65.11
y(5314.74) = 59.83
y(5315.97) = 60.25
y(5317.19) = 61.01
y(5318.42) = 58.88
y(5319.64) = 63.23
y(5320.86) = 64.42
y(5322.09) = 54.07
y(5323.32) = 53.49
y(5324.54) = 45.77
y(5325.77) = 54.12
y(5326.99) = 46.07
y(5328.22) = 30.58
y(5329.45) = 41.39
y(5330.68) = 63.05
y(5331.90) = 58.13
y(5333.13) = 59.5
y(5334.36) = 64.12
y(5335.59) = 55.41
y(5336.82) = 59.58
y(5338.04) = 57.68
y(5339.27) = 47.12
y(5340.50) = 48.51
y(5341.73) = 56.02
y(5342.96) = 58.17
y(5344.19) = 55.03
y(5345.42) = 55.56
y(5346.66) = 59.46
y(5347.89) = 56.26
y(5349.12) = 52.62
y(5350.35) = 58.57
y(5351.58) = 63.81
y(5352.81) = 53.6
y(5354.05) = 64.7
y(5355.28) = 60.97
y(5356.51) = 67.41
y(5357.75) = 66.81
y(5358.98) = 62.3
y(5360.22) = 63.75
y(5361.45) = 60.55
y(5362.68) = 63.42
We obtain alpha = -2.25 Ang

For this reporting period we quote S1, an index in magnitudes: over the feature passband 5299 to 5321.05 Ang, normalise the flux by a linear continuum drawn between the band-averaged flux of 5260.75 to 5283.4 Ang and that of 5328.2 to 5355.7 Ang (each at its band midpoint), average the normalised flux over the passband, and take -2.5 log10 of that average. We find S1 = -0.17 mag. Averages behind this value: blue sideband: 49.9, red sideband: 56.2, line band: 62.4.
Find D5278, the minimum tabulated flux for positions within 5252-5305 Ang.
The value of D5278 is 23.9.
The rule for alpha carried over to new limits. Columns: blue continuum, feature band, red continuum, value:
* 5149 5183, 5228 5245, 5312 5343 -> -3.80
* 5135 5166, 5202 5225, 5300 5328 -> 1.16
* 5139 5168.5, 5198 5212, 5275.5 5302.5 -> 2.10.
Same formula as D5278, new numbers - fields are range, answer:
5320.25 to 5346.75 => 30.58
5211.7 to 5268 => 35.43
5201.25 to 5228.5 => 29.36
